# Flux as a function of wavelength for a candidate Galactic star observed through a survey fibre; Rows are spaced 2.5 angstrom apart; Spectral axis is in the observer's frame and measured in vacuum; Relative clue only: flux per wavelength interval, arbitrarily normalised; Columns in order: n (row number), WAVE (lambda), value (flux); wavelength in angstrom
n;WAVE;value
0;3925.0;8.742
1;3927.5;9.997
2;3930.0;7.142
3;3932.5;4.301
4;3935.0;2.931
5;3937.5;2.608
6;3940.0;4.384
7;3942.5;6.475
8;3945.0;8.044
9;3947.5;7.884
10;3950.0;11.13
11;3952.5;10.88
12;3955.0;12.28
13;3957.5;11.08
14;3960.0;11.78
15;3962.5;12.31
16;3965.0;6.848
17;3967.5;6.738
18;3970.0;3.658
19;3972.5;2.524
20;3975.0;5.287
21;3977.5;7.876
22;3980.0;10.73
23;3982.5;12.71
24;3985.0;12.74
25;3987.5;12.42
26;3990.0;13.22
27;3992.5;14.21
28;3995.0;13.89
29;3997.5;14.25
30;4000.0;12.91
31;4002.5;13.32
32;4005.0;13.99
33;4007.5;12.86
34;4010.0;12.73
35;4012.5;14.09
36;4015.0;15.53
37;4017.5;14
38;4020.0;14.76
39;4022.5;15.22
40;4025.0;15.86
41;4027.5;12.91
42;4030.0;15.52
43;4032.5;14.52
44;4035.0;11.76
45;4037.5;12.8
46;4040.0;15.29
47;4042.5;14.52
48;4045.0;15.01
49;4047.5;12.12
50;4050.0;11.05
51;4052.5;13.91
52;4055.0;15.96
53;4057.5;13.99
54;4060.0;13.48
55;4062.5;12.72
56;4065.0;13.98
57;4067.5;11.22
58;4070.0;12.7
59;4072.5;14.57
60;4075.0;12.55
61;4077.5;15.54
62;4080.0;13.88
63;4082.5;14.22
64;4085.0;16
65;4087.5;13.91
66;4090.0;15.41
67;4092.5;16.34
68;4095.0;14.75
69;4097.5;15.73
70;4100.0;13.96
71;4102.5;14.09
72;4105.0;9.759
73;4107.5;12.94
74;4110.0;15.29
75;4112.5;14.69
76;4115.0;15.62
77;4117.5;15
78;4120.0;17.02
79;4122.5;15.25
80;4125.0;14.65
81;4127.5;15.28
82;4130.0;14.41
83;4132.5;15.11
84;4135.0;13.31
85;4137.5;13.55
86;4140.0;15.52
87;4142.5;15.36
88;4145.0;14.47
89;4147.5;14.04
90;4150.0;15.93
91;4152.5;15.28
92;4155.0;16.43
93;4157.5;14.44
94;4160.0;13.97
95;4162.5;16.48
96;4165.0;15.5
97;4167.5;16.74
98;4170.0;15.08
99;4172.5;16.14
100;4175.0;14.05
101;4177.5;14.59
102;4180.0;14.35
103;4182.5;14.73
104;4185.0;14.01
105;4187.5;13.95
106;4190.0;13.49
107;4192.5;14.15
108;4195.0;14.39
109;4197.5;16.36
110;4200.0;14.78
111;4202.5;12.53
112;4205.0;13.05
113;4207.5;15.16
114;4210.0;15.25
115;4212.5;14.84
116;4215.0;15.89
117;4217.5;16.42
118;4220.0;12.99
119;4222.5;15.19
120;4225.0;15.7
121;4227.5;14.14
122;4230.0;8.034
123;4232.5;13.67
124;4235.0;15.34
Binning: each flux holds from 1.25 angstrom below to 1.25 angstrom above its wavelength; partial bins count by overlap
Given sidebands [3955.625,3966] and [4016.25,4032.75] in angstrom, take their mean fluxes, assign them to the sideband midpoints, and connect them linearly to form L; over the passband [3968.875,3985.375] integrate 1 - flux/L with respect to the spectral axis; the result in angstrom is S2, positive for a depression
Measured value 5.8 angstrom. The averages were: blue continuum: 10.7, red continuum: 14.7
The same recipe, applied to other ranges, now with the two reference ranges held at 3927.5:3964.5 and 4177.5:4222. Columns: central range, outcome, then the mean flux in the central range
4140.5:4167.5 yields -3.9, 15.3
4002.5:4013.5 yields -4.2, 13.4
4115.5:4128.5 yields -3.0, 15.5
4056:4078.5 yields -4.5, 13.4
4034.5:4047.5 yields -4.1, 13.8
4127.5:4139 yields -1.3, 14.3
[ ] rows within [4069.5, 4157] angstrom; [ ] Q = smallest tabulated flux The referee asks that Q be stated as 9.759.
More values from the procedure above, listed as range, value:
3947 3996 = 2.524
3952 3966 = 6.848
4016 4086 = 11.05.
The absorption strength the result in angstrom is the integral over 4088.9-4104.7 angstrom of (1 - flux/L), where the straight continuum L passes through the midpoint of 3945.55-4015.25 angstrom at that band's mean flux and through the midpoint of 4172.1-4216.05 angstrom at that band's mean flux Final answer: -2.2 angstrom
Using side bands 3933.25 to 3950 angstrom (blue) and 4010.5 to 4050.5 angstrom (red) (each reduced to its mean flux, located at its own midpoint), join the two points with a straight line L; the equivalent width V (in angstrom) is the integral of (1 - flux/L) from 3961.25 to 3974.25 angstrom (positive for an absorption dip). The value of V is 2.7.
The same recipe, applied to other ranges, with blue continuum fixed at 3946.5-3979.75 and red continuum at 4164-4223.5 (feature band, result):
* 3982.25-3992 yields -3.9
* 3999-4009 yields -3.7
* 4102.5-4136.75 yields -4.6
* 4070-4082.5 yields -2.6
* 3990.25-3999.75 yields -4.5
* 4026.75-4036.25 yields -3.1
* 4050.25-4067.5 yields -3.9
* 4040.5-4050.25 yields -2.5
